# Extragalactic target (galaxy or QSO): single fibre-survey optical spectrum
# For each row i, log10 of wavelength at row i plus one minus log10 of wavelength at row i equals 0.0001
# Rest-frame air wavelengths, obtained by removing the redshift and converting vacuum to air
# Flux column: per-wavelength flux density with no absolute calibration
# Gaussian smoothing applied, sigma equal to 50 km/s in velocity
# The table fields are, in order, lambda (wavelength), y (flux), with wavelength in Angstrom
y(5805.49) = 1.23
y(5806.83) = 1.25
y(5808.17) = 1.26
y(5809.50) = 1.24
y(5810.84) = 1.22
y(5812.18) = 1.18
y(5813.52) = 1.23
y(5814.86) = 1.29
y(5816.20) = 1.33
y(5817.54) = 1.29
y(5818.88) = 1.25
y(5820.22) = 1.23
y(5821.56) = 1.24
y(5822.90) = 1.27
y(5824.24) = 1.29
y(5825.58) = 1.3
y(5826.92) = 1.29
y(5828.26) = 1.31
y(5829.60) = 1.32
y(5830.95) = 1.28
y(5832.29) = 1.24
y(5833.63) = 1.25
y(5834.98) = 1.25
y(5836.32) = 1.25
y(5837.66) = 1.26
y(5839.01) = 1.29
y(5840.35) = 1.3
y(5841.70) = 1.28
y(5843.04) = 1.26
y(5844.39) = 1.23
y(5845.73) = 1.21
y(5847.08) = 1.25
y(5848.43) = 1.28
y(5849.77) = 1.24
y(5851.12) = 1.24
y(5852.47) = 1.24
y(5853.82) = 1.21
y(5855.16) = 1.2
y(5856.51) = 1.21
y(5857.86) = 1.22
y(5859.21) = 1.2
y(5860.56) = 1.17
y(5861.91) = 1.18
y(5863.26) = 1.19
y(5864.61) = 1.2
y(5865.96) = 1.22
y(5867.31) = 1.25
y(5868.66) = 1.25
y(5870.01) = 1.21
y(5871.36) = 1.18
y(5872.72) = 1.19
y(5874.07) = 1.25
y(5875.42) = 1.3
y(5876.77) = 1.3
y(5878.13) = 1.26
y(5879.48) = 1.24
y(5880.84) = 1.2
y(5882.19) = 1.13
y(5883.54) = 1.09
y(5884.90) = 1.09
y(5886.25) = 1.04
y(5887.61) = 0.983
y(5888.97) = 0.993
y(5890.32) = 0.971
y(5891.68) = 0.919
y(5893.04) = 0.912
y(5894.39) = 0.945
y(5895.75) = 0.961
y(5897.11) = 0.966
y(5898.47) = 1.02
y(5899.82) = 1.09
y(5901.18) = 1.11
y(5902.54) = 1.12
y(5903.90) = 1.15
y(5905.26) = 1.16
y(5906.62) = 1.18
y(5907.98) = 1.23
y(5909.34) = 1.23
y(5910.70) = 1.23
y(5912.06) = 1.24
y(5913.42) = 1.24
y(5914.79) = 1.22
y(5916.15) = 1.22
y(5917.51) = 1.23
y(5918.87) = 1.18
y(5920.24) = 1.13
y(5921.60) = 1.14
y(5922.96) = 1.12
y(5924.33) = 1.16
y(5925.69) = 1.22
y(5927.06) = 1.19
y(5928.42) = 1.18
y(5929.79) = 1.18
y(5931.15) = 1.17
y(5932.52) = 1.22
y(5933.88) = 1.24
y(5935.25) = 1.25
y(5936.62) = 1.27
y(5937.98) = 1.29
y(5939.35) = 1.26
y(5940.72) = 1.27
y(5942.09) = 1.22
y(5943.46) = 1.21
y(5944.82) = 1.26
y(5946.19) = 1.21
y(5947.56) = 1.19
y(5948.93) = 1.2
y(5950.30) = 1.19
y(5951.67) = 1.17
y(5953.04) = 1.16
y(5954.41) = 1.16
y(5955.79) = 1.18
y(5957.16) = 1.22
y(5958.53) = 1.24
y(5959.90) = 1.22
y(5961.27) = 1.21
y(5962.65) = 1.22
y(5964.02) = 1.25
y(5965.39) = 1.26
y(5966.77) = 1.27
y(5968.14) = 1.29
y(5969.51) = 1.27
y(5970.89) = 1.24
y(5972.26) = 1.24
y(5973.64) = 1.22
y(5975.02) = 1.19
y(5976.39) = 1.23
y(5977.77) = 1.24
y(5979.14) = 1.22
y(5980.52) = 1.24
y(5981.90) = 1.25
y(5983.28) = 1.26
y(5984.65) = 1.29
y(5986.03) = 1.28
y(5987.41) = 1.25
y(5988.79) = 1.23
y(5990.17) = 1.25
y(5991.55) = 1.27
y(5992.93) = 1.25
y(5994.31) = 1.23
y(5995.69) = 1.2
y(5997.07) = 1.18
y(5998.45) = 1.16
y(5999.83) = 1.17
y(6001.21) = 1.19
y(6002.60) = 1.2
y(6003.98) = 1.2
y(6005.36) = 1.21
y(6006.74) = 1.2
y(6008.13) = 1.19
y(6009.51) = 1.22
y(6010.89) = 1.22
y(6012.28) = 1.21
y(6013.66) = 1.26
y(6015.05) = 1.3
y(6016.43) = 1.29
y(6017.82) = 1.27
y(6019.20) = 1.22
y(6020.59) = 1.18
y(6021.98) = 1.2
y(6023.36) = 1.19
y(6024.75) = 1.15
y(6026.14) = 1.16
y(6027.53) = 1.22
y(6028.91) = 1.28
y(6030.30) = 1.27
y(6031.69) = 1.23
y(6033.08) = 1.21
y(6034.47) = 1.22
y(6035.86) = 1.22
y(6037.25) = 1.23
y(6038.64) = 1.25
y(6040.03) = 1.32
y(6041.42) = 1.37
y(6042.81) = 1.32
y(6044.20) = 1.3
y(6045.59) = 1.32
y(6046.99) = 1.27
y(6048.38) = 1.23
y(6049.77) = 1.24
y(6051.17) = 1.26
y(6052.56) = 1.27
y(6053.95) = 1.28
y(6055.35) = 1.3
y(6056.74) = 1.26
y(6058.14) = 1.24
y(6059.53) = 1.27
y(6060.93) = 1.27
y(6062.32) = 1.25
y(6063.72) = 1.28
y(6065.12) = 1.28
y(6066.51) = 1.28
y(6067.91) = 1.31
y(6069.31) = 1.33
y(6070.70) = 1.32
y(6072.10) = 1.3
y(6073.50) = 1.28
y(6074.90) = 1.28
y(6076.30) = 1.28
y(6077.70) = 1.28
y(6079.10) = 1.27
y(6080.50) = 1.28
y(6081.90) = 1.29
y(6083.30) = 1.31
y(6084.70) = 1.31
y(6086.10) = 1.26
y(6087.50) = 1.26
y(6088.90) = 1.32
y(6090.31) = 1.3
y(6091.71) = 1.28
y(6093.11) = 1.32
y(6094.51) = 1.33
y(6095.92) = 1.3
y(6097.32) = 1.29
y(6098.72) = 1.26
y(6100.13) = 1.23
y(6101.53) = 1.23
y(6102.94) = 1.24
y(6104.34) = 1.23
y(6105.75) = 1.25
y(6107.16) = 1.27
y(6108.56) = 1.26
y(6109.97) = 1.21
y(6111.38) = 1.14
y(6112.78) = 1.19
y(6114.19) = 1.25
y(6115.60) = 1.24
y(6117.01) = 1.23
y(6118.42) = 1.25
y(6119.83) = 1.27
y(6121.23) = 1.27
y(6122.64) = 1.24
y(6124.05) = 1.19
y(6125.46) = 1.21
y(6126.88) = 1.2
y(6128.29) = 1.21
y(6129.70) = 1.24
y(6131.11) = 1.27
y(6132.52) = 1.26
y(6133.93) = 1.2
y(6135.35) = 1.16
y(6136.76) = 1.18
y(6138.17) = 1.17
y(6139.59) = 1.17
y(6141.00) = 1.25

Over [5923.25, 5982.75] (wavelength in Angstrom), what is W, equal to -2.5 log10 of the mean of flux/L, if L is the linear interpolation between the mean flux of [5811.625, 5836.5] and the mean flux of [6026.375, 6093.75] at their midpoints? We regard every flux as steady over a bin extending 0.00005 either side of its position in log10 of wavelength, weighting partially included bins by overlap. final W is 0.04 mag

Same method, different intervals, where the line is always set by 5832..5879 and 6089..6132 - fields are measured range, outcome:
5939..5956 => 0.03 mag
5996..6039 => 0.02 mag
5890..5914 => 0.13 mag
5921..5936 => 0.05 mag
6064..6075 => -0.04 mag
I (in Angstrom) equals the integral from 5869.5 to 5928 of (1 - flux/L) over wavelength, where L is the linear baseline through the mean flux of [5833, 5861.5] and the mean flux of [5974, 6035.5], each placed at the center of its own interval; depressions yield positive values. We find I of 4.6 Angstrom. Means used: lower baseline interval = 1.24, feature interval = 1.14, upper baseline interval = 1.22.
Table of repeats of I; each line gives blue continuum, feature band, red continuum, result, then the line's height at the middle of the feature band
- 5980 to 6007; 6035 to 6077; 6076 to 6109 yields -0.7 Angstrom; 1.26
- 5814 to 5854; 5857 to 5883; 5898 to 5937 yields 0.3 Angstrom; 1.23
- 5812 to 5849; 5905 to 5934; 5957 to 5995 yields 1.3 Angstrom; 1.25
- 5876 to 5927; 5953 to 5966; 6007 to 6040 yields -0.4 Angstrom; 1.17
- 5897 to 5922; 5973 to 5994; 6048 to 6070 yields -0.4 Angstrom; 1.22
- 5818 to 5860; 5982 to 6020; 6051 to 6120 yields 1.0 Angstrom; 1.26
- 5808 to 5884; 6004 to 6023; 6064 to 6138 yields 0.4 Angstrom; 1.25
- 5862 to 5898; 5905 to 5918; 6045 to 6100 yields -0.8 Angstrom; 1.15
